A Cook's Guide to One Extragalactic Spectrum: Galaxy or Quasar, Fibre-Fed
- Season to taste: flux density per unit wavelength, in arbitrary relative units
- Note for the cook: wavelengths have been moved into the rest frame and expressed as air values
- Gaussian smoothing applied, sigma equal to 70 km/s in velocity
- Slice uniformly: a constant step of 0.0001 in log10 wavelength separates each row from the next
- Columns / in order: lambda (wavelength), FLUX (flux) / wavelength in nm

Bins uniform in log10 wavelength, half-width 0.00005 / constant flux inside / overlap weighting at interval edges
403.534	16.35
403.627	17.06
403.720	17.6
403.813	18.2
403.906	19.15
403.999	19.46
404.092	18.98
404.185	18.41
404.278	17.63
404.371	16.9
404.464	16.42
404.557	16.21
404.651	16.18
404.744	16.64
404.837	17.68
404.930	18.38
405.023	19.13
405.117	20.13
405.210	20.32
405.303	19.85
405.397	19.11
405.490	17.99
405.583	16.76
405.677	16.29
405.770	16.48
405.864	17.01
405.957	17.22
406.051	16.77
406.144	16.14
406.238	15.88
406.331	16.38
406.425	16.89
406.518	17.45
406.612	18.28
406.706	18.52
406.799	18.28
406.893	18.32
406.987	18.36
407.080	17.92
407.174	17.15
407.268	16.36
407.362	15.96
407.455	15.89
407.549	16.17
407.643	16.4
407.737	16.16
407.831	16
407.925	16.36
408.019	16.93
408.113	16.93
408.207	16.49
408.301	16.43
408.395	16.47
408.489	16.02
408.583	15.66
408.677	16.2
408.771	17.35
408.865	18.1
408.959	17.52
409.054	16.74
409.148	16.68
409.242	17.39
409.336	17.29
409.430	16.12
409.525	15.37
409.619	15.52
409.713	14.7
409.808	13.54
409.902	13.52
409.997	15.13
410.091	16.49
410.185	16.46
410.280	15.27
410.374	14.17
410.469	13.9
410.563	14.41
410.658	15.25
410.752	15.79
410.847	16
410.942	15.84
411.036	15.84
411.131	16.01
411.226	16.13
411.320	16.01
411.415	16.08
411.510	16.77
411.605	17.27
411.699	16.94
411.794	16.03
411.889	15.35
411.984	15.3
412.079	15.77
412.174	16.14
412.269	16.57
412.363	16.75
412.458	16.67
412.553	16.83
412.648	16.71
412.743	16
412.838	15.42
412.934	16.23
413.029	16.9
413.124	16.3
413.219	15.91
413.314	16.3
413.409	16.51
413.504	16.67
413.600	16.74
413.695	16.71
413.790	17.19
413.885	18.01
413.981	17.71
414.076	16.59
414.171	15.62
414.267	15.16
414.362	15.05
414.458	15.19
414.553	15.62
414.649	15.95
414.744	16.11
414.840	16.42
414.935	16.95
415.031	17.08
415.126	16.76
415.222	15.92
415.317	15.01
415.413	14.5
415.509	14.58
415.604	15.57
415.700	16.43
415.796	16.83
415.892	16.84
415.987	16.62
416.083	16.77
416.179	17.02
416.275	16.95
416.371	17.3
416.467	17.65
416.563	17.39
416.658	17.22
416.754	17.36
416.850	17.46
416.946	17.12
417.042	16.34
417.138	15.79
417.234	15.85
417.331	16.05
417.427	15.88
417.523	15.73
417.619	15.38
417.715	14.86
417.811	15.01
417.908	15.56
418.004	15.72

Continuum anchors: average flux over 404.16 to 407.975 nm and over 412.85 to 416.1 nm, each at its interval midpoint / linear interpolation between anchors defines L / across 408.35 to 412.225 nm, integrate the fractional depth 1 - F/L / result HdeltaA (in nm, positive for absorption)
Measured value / 0.20 nm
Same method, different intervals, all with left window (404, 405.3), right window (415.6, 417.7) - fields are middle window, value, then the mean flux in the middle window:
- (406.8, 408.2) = 0.07 nm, 16.8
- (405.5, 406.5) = 0.07 nm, 16.7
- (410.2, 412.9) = 0.20 nm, 15.9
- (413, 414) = 0.01 nm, 16.8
